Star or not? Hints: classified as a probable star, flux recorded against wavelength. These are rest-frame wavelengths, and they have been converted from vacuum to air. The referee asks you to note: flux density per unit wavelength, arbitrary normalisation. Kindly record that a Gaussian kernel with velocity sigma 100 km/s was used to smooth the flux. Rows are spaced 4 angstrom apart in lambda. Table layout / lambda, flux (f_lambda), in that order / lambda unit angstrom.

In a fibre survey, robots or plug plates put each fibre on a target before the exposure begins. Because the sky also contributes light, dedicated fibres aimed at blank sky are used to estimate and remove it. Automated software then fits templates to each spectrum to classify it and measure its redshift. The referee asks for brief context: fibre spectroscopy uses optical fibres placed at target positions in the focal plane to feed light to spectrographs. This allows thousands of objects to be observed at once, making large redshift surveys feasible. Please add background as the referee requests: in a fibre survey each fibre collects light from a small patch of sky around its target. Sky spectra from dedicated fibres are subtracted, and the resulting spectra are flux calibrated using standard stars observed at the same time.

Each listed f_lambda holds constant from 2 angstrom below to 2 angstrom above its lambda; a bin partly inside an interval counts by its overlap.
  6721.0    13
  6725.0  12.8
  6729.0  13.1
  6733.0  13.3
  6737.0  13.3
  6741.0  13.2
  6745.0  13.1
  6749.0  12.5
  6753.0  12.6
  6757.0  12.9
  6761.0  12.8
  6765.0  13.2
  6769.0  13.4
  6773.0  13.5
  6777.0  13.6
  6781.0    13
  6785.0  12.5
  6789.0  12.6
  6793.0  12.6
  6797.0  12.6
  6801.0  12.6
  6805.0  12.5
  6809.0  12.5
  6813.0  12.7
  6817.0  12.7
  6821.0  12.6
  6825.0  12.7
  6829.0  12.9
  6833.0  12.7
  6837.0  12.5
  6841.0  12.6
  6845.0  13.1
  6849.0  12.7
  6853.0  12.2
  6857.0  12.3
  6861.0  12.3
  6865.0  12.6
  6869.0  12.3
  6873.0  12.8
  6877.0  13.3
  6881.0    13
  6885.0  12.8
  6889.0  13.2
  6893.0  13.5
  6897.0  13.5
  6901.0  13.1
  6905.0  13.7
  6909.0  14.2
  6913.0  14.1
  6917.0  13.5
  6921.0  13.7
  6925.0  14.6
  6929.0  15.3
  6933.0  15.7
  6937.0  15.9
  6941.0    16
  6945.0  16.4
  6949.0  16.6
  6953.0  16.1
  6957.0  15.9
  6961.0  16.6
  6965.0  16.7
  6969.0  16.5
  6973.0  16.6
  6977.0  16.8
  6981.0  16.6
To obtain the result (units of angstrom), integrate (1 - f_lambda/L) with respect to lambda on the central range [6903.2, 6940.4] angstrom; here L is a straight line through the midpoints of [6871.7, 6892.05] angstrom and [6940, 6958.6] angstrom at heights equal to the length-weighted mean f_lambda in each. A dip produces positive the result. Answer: 0.9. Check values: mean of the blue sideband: 13.1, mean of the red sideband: 16.2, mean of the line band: 14.6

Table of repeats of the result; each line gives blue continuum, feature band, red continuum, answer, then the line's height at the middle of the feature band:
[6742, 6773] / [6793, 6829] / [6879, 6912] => 1.4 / 13.1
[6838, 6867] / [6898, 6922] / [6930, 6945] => 1.8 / 14.8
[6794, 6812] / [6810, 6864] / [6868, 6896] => 0.6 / 12.8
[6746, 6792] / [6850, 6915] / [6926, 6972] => 8.3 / 15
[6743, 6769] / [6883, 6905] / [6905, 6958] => 2.1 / 14.7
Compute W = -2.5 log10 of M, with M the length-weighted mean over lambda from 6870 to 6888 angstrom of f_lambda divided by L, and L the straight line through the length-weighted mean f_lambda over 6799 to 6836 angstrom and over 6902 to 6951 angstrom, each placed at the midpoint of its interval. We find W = 0.08 mag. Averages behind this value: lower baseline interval 12.7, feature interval 13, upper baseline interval 14.9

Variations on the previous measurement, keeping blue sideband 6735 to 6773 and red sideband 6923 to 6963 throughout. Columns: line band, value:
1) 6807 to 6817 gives 0.11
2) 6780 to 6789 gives 0.07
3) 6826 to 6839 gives 0.12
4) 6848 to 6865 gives 0.18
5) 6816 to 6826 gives 0.11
